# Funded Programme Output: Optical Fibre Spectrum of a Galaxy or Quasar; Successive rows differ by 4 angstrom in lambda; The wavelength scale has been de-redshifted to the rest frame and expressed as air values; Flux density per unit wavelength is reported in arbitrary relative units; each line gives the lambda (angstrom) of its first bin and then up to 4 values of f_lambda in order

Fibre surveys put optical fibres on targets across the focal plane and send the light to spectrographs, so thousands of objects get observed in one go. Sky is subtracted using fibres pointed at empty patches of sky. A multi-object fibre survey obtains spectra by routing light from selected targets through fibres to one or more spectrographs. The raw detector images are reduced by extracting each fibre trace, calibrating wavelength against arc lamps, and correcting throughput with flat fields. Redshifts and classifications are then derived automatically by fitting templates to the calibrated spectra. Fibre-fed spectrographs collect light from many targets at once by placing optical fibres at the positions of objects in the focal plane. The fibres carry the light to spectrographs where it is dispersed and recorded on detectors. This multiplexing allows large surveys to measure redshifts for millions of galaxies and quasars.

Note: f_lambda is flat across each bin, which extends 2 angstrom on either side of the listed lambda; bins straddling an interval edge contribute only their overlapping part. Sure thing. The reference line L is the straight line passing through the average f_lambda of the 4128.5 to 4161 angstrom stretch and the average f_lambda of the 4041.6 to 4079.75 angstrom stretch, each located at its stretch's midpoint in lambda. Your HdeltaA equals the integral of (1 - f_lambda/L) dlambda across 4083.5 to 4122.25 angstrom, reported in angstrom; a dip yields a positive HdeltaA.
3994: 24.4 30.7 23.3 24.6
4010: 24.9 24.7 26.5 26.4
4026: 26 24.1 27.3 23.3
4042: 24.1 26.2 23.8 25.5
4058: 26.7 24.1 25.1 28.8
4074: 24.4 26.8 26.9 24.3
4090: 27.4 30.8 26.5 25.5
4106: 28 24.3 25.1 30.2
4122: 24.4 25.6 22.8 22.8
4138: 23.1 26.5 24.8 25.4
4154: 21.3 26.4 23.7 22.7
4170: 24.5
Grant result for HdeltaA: -2.9 angstrom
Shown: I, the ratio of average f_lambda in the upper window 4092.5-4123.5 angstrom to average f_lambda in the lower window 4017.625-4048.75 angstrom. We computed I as 1.1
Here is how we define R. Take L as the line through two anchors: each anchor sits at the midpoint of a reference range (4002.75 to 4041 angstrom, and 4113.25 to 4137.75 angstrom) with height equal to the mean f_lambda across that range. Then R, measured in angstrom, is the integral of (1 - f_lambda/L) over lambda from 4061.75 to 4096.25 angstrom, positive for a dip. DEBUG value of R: -2.1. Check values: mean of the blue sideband 25.2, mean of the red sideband 25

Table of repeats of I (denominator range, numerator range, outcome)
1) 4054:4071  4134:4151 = 0.95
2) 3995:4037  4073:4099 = 1.04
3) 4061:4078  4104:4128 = 1.02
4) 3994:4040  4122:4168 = 0.94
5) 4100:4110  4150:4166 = 0.91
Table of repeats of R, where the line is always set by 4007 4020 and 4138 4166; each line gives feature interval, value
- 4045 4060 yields -0.27 angstrom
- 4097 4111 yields -0.81 angstrom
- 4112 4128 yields -1.10 angstrom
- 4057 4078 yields -0.76 angstrom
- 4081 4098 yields -1.68 angstrom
